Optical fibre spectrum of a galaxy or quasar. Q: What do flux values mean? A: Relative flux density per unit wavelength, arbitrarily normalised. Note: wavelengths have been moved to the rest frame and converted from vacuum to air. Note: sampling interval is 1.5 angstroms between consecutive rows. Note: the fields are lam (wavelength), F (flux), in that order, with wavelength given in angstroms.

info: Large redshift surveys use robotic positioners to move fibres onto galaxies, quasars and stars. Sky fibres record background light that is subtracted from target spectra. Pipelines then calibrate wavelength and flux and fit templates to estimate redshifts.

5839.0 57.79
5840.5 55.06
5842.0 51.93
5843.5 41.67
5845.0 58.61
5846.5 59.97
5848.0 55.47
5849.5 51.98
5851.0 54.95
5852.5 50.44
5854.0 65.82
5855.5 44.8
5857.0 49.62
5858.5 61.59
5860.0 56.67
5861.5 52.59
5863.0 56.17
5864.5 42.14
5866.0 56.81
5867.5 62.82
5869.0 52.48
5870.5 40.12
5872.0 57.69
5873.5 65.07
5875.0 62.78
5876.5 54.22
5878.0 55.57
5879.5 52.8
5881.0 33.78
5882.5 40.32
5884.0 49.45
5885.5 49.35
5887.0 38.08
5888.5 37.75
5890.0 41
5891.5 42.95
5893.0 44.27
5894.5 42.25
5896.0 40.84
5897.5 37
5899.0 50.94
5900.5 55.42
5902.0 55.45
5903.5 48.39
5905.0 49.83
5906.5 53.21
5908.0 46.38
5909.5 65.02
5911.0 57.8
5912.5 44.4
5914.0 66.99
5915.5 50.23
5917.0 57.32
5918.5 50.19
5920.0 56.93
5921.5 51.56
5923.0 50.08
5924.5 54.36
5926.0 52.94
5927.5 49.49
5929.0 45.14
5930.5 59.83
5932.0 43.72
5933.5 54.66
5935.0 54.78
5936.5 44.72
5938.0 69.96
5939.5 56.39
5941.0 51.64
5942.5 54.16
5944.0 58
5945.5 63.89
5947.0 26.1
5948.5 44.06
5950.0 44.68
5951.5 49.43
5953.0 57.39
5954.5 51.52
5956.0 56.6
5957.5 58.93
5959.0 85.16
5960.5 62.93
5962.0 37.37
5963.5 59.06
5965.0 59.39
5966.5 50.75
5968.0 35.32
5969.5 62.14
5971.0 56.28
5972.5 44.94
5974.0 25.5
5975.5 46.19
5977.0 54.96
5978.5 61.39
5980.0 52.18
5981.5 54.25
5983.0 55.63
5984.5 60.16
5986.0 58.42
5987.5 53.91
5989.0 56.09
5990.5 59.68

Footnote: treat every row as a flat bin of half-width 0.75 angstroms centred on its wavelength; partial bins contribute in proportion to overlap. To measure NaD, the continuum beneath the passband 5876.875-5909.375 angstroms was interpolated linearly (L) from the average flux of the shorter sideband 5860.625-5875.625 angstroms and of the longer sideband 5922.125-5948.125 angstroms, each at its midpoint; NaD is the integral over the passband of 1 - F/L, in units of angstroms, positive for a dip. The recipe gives 4.5 angstroms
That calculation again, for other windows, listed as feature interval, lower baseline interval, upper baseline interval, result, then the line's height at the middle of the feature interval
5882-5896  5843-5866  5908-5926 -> 2.95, 54.2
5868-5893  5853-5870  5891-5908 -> 1.29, 50.9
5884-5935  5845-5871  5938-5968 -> 3.92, 54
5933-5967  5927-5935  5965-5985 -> -2.31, 51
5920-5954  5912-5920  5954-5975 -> 1.33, 53.9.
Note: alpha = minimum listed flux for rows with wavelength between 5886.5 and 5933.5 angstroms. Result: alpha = 37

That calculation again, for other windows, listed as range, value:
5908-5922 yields 44.4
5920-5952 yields 26.1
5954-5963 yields 37.37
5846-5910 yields 33.78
